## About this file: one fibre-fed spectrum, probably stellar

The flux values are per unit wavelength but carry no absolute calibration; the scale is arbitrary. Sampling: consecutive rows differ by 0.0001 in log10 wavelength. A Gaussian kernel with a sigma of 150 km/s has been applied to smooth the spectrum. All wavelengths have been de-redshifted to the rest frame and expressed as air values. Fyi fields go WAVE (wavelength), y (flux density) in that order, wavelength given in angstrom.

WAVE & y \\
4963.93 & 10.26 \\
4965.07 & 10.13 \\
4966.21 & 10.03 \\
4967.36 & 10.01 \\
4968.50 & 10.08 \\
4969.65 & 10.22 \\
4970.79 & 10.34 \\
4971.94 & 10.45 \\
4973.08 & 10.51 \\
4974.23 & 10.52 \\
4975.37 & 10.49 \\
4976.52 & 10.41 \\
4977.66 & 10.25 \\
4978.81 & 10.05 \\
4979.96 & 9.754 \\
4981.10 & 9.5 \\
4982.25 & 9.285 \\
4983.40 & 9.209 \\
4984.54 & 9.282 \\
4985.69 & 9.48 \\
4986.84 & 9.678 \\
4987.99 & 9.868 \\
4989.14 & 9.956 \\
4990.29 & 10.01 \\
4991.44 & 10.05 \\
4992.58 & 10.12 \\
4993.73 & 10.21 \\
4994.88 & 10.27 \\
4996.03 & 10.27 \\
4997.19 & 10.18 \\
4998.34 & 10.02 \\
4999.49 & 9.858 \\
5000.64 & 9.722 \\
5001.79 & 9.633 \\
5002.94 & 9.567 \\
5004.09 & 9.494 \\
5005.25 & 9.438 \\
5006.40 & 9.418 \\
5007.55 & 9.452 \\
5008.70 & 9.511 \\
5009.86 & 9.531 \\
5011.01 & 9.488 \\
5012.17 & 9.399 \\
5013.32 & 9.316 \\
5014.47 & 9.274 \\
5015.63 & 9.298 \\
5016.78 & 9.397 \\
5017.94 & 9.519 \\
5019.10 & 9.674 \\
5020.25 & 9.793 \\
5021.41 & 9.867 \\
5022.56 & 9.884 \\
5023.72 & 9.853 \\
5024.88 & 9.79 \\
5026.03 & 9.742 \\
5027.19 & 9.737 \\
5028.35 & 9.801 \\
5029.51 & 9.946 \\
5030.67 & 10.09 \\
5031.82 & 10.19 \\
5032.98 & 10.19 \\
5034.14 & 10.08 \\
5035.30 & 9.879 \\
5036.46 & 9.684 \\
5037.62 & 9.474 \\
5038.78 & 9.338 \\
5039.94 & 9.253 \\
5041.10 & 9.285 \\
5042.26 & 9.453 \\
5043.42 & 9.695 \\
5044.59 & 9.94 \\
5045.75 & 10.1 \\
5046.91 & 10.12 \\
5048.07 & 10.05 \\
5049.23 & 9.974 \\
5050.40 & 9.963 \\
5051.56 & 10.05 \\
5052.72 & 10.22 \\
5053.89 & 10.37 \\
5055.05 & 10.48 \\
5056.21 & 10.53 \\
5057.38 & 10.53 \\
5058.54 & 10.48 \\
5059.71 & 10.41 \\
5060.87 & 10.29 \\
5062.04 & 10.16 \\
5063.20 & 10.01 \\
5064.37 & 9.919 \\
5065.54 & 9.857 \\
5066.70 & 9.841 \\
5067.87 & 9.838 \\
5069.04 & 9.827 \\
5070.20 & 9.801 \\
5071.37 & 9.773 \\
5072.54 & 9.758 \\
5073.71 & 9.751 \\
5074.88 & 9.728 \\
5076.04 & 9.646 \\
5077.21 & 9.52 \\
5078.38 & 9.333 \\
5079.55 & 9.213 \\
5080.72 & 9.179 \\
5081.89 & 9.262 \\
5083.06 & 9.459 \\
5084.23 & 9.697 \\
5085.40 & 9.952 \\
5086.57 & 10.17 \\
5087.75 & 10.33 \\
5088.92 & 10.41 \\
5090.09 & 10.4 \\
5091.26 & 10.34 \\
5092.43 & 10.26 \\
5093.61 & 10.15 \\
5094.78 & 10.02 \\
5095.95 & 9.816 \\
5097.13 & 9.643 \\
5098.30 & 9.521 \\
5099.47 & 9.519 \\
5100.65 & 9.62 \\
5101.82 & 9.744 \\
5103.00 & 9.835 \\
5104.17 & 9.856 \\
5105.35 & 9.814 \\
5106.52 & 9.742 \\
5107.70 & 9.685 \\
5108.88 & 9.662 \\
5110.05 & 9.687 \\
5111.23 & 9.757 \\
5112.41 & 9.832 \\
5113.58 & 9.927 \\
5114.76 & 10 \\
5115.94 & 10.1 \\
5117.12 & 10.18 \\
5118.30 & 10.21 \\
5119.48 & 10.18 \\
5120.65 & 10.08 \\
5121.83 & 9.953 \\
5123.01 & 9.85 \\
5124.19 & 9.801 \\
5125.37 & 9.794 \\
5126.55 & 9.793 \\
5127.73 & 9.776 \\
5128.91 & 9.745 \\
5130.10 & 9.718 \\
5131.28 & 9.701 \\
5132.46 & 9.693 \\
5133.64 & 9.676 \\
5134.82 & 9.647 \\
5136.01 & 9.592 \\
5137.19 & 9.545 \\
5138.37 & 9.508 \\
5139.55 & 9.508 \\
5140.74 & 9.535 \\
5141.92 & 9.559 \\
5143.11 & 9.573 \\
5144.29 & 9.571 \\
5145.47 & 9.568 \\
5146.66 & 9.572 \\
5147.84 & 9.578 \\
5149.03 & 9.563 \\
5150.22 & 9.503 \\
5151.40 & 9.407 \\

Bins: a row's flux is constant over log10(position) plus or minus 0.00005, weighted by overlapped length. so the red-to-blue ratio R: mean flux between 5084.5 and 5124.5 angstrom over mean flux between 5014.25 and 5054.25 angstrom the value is 1.0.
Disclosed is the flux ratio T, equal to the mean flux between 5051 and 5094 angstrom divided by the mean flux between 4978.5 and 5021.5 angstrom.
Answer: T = 1.03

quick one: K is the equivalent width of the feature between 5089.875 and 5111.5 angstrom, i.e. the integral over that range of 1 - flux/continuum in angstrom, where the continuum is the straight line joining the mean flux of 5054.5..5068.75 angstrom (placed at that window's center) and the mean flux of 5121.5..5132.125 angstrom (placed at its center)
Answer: 0.2 angstrom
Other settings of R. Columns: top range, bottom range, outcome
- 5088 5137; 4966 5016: 1.00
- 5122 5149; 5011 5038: 0.99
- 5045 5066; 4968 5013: 1.03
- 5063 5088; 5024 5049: 0.99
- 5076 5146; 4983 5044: 1.01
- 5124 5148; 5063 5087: 1.00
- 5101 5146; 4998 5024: 1.02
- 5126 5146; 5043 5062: 0.94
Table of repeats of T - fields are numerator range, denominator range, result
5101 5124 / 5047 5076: 0.98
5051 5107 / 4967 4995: 0.99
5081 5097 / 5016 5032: 1.02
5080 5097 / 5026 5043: 1.02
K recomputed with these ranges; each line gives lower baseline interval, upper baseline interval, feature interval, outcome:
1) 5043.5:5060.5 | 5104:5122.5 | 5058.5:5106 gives 1.03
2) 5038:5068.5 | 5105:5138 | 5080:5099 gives 0.00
